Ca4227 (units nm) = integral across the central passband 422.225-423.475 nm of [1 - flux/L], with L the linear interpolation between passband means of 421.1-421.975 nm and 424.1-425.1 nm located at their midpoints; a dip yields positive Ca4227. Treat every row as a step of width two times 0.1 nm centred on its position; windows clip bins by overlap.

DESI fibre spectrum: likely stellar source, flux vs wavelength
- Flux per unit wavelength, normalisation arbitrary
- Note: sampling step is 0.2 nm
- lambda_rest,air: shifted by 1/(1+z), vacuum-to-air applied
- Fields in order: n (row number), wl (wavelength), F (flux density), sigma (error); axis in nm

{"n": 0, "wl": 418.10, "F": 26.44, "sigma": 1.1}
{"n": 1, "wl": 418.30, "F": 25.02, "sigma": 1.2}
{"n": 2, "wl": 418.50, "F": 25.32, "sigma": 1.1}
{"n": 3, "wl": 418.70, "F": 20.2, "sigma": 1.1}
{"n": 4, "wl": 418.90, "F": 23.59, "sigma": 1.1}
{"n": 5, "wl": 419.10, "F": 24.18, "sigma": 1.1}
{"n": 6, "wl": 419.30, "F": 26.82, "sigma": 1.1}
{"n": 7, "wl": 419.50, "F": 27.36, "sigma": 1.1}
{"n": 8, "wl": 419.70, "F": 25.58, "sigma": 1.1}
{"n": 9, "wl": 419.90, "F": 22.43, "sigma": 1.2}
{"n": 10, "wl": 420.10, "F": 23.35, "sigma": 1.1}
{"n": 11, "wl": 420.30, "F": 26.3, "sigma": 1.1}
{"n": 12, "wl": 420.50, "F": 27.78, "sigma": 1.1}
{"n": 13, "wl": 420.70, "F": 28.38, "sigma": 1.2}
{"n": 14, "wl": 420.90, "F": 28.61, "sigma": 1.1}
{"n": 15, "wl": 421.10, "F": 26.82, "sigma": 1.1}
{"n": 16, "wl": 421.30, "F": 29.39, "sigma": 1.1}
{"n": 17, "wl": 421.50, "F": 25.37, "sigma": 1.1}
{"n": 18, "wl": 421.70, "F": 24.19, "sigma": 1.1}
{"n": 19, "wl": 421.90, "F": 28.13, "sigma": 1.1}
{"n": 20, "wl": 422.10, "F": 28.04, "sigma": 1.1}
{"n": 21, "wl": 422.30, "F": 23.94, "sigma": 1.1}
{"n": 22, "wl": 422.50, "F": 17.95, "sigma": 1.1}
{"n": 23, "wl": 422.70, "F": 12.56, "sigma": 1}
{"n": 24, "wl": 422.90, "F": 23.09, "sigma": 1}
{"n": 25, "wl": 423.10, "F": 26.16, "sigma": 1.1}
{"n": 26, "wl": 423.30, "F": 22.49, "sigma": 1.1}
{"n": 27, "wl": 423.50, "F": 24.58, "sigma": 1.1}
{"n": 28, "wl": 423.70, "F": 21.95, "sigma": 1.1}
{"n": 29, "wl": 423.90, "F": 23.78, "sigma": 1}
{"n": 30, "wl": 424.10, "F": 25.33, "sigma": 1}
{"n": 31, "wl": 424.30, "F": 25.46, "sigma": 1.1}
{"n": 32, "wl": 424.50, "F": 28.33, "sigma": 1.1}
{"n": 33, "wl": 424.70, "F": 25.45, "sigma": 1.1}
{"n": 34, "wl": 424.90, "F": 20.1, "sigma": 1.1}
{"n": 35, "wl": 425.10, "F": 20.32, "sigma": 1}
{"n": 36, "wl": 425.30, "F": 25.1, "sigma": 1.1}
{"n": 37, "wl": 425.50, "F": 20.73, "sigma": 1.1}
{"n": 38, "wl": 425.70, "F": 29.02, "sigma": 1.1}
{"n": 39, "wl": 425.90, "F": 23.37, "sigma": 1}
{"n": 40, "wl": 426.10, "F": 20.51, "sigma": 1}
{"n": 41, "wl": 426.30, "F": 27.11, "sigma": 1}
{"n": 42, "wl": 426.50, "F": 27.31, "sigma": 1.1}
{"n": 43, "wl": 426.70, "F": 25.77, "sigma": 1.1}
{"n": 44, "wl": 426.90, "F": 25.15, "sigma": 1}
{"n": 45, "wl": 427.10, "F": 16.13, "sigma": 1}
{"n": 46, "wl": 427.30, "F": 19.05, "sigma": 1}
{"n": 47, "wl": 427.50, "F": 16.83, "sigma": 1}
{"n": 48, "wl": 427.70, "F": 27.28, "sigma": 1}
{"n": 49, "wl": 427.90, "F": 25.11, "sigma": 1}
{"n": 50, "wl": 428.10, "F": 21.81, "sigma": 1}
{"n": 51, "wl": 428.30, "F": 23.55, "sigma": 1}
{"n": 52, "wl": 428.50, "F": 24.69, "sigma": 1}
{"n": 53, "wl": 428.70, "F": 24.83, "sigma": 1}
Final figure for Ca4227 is 0.220 nm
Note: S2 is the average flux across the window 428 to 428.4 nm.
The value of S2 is 22.7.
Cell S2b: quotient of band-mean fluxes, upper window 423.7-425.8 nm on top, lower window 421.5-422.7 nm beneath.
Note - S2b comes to 1.0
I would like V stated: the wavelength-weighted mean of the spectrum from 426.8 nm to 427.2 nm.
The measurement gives 20.6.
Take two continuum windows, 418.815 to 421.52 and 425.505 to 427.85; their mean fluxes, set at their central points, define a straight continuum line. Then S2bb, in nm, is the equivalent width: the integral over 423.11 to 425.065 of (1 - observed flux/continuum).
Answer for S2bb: 0.03 nm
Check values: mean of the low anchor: 26.2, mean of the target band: 24.1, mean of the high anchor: 23.3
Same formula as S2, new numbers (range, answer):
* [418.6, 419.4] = 23.7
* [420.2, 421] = 27.8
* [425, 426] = 23.7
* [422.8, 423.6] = 24.1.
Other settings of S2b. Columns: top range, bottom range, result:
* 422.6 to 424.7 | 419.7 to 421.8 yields 0.89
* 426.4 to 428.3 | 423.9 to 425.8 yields 0.93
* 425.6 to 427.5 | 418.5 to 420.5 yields 0.95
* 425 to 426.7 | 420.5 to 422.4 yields 0.90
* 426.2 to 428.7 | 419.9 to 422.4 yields 0.88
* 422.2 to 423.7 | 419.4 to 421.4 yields 0.81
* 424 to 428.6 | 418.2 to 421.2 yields 0.93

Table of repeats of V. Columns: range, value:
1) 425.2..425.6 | 22.9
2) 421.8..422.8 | 22.1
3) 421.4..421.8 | 24.8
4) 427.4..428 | 23.1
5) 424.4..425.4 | 23.9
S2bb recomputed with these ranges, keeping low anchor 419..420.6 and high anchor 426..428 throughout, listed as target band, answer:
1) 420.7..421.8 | -0.09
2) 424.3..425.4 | -0.01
